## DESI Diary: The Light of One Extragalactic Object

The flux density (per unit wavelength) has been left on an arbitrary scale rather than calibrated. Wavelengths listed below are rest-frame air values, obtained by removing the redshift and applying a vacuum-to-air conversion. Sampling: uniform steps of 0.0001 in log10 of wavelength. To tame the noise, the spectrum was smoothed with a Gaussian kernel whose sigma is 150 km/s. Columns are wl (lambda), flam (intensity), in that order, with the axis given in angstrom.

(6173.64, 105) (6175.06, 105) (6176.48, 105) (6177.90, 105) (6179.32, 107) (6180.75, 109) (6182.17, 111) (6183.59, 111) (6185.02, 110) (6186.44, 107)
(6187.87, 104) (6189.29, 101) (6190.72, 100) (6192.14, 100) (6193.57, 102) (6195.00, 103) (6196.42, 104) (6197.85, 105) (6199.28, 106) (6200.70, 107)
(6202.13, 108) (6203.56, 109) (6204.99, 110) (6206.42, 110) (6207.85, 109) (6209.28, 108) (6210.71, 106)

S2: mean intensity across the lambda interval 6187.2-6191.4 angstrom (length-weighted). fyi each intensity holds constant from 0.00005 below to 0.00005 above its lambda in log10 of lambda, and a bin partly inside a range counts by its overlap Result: 102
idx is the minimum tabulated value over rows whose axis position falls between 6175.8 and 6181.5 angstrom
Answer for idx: 105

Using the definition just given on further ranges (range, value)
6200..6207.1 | 107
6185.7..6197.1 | 100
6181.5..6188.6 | 104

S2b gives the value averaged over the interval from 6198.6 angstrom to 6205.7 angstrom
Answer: 108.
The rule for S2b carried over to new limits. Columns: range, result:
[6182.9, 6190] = 107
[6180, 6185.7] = 110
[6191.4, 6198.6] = 103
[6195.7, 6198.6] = 105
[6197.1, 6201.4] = 106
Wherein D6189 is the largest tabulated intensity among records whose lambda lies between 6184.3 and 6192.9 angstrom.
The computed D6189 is 110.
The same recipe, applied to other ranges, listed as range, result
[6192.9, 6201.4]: 107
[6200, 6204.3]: 109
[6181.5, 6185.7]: 111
